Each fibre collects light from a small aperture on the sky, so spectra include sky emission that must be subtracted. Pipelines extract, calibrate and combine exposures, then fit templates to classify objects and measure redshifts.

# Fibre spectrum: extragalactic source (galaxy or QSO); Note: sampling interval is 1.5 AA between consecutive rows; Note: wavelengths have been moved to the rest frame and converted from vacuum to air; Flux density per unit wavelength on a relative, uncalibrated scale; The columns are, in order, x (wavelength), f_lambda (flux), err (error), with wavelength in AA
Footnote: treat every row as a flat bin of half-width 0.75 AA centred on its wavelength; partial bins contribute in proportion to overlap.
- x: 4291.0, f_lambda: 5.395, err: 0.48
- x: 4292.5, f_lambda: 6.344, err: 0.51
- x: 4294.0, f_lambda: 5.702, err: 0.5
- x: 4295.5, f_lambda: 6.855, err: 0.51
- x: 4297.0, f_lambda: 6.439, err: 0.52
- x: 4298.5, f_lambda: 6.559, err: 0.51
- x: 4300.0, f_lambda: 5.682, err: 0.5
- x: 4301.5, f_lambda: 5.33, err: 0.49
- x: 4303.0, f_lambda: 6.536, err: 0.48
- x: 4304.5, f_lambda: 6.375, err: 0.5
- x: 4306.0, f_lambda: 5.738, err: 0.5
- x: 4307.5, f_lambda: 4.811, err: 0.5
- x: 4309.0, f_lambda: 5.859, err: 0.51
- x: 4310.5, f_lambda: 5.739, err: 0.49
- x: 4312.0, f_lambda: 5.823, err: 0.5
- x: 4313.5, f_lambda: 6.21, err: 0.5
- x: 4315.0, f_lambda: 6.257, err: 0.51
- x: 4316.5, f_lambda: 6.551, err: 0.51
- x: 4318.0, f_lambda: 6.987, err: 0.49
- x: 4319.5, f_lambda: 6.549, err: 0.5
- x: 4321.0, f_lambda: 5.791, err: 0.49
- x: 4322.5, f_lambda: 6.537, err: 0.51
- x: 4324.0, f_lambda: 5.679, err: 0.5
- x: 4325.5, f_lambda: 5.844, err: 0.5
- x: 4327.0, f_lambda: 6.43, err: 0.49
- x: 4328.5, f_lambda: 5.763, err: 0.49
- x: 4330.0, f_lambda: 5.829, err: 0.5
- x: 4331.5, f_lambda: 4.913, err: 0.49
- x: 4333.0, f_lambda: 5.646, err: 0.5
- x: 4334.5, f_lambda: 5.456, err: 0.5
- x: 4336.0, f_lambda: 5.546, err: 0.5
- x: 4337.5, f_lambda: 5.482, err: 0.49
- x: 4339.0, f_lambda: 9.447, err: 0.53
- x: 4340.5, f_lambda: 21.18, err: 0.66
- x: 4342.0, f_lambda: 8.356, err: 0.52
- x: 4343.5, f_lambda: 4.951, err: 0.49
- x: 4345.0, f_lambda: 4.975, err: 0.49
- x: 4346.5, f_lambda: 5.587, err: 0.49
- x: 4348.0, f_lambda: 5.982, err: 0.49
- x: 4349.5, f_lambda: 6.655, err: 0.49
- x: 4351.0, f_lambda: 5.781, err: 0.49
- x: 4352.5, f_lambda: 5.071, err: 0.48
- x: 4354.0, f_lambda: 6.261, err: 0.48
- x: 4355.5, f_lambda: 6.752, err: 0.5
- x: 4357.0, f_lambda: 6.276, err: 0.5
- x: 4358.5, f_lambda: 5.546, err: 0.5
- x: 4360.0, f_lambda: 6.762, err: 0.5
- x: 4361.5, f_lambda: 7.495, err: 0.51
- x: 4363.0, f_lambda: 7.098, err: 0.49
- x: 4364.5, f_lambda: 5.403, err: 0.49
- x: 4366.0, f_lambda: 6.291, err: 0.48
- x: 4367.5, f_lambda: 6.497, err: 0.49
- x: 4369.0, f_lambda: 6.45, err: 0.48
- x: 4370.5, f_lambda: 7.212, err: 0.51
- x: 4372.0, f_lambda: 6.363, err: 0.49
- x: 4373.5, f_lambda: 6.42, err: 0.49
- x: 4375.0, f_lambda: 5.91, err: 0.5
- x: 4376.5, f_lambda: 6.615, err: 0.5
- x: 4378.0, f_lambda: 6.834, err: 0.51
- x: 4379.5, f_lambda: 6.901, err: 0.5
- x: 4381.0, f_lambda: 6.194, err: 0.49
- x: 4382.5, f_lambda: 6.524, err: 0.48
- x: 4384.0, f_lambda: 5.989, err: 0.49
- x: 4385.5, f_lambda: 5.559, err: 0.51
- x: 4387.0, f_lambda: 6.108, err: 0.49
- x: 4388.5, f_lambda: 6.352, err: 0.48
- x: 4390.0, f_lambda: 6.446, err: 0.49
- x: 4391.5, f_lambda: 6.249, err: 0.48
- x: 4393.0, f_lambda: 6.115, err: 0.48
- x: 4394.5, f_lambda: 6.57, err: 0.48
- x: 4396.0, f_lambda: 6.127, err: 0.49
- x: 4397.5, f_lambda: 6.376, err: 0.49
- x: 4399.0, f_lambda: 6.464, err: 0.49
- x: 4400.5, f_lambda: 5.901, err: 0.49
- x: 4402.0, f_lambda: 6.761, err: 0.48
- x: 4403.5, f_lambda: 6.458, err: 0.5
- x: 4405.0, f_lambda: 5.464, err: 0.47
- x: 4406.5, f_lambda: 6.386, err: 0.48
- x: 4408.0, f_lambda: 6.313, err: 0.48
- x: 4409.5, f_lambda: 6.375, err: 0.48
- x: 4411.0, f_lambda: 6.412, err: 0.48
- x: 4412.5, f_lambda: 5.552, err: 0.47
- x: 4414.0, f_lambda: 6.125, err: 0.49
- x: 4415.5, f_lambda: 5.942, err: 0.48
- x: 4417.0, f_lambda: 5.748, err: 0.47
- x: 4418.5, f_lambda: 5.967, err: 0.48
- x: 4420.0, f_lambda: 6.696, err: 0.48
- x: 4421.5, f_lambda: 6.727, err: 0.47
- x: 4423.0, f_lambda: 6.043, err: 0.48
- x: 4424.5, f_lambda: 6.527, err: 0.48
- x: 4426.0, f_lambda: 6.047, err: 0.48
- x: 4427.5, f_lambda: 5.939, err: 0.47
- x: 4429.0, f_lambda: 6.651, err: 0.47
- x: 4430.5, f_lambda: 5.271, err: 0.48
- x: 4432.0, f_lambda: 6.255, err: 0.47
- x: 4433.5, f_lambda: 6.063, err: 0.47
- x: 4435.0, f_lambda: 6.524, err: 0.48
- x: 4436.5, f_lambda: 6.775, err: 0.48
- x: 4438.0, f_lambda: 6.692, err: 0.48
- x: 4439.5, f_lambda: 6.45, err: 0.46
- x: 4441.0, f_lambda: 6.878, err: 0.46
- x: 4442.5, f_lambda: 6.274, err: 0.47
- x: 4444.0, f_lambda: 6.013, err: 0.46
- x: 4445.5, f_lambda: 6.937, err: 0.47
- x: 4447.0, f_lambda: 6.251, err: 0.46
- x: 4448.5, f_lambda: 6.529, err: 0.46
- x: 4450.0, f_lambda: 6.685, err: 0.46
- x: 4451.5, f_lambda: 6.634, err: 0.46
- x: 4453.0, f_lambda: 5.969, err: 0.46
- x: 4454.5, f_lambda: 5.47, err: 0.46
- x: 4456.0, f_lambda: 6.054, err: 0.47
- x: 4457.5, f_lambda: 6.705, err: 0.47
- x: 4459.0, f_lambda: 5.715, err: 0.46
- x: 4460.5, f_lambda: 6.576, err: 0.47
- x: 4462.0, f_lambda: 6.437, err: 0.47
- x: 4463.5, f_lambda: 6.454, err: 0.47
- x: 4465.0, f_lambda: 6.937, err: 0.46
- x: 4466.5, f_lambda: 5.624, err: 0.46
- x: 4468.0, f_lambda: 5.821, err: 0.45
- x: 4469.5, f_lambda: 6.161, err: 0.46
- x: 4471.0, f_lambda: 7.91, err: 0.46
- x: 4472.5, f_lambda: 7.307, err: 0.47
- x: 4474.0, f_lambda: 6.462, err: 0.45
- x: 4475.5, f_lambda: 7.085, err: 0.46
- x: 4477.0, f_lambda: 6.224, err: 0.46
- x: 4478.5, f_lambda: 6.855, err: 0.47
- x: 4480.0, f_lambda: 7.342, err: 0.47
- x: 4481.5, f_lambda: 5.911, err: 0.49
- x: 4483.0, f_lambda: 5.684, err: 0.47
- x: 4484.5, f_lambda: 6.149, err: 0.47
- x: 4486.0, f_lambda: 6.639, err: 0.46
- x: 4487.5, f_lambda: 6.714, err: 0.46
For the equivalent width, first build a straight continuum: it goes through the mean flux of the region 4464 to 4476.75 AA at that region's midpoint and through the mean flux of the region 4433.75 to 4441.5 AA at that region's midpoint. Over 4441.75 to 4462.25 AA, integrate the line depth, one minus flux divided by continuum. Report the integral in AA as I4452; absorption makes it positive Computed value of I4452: 1.02 AA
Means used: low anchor 6.62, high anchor 6.64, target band 6.3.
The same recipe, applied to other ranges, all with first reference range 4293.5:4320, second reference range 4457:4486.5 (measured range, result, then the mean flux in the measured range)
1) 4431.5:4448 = -0.12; 6.47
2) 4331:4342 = -3.80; 8.32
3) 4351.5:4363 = -0.22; 6.35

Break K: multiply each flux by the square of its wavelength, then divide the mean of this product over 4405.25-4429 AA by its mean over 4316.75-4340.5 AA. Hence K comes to 0.97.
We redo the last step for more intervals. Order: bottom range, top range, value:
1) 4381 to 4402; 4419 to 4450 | 1.04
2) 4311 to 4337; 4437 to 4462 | 1.13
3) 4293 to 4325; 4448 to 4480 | 1.14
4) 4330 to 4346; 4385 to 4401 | 0.85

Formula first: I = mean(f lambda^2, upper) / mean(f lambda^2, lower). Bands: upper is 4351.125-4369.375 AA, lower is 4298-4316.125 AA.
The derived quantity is 1.09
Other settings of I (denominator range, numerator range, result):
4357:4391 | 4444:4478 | 1.05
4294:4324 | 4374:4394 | 1.07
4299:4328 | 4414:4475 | 1.12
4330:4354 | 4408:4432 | 0.92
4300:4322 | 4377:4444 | 1.09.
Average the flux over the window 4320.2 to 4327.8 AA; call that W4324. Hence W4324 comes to 6.06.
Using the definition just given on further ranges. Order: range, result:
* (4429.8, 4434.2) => 5.87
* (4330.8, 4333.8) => 5.29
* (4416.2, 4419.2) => 5.86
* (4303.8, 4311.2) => 5.7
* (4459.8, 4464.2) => 6.49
